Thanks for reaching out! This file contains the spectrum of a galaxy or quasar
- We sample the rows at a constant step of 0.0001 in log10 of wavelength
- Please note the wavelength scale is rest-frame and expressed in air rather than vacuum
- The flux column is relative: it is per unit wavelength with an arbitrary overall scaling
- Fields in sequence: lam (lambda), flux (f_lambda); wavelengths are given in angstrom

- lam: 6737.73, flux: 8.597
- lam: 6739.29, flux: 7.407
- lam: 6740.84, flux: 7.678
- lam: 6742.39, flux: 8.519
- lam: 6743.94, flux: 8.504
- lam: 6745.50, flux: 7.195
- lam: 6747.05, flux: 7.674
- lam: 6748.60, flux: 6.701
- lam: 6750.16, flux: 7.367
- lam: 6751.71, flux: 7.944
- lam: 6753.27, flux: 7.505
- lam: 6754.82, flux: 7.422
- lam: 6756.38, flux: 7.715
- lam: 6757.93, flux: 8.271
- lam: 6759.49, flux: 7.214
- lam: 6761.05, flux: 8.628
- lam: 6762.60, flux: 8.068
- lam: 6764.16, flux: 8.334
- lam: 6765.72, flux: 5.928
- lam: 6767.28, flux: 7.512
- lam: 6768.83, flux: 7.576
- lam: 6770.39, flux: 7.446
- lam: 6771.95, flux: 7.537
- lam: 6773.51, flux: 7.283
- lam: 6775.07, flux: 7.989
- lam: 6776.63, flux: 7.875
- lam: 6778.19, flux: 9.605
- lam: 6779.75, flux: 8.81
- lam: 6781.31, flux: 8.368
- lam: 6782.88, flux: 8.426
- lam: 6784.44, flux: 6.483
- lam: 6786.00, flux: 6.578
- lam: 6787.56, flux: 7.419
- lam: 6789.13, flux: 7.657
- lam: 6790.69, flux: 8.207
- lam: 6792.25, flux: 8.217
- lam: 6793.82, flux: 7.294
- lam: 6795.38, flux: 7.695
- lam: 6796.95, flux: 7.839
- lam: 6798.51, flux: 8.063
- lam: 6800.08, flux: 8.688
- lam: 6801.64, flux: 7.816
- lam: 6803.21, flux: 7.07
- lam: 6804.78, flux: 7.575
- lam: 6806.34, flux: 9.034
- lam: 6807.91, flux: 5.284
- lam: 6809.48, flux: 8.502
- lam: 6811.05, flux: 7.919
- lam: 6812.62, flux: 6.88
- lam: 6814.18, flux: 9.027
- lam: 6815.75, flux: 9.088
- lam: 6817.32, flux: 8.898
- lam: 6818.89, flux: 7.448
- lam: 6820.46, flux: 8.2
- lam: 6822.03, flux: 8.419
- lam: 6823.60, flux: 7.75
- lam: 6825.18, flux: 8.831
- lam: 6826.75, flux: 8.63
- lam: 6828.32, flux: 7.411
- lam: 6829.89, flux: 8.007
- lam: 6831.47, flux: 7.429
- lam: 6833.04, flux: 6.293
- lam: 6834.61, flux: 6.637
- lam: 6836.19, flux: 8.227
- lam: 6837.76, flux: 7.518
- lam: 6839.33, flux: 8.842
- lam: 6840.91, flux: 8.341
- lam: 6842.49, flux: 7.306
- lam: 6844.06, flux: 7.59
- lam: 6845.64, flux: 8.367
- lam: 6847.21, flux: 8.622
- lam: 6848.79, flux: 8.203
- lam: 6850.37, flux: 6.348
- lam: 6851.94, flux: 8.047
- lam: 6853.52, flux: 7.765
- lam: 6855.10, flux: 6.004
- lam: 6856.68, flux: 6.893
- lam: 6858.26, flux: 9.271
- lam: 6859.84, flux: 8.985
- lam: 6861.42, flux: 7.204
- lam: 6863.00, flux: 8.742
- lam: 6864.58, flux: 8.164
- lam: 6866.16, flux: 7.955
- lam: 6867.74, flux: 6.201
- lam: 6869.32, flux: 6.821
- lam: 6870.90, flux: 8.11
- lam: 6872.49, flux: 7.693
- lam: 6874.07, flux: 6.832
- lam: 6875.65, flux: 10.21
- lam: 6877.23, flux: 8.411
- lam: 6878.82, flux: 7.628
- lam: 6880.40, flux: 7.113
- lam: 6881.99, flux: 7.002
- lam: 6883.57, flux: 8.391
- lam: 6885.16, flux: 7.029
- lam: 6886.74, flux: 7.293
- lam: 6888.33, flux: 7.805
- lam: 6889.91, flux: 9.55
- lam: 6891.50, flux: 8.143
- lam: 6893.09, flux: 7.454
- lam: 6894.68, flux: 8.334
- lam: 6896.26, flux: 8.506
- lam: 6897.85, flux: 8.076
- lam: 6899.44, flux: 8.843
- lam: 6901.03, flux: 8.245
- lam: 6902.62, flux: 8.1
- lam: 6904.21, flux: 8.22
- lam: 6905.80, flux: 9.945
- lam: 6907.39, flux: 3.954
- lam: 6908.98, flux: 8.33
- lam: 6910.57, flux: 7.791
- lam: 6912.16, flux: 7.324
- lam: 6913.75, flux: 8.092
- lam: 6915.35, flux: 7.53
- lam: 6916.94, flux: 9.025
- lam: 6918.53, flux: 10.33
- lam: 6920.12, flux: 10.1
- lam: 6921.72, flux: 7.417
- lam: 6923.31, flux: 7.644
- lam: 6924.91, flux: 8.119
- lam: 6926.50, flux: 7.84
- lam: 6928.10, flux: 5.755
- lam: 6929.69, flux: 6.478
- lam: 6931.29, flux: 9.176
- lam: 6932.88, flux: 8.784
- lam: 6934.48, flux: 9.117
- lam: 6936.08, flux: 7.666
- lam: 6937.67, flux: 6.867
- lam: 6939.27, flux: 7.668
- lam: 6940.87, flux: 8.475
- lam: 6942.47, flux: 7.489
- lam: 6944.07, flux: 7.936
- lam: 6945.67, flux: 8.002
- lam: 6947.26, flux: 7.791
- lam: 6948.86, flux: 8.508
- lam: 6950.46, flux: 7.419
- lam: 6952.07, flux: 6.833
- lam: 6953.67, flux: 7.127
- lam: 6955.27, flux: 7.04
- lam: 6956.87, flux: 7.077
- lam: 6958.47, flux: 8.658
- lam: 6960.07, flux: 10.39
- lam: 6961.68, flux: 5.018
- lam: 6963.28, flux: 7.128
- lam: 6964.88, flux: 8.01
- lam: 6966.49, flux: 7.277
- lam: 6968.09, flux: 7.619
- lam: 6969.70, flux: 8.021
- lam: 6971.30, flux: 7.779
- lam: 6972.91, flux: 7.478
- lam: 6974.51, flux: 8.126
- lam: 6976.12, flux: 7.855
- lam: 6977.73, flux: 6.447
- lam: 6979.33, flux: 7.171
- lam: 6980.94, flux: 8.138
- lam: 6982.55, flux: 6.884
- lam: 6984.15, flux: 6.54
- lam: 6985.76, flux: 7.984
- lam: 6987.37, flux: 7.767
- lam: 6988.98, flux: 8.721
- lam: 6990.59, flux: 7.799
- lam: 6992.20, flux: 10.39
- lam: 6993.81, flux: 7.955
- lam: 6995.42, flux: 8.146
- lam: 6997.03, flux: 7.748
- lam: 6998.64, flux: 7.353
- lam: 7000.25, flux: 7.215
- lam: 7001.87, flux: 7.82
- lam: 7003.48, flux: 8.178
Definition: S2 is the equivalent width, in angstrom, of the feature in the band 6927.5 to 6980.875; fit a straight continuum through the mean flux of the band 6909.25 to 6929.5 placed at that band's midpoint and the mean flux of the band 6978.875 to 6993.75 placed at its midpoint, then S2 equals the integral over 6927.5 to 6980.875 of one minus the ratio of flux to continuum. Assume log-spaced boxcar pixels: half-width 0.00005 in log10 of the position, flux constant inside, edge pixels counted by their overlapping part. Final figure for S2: 2.3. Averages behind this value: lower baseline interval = 8.04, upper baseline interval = 7.95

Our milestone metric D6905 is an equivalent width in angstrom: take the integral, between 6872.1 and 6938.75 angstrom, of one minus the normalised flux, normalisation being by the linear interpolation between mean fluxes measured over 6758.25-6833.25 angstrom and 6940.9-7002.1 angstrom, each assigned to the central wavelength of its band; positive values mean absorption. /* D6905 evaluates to -2.1 angstrom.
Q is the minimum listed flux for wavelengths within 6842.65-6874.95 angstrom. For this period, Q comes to 6.004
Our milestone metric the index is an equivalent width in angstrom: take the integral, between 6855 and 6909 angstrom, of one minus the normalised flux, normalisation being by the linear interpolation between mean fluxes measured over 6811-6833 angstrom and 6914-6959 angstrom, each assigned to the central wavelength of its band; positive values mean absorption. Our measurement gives 0.7 angstrom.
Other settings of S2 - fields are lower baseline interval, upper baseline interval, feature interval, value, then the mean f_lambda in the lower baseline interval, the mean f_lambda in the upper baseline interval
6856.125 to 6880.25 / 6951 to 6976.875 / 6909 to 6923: -1.19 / 7.93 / 7.59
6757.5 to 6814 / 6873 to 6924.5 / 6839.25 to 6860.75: 0.22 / 7.76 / 8.08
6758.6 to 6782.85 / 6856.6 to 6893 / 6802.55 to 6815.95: 0.21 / 7.89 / 7.9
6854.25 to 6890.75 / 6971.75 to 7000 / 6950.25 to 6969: 0.76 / 7.8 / 7.78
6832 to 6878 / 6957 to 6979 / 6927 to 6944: -0.16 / 7.78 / 7.65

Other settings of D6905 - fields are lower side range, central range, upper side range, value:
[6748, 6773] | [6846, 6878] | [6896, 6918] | 0.20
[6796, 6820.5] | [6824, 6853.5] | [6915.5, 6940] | 0.67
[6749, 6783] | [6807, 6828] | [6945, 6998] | -0.69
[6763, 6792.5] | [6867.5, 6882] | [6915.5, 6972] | 0.24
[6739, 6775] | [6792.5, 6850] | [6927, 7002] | -1.79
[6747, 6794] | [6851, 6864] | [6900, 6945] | 0.03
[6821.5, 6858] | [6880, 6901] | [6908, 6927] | 0.23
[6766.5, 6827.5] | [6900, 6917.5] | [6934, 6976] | -0.22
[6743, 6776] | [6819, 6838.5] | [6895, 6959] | -0.05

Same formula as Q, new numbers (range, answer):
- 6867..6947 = 3.954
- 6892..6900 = 7.454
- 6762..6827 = 5.284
